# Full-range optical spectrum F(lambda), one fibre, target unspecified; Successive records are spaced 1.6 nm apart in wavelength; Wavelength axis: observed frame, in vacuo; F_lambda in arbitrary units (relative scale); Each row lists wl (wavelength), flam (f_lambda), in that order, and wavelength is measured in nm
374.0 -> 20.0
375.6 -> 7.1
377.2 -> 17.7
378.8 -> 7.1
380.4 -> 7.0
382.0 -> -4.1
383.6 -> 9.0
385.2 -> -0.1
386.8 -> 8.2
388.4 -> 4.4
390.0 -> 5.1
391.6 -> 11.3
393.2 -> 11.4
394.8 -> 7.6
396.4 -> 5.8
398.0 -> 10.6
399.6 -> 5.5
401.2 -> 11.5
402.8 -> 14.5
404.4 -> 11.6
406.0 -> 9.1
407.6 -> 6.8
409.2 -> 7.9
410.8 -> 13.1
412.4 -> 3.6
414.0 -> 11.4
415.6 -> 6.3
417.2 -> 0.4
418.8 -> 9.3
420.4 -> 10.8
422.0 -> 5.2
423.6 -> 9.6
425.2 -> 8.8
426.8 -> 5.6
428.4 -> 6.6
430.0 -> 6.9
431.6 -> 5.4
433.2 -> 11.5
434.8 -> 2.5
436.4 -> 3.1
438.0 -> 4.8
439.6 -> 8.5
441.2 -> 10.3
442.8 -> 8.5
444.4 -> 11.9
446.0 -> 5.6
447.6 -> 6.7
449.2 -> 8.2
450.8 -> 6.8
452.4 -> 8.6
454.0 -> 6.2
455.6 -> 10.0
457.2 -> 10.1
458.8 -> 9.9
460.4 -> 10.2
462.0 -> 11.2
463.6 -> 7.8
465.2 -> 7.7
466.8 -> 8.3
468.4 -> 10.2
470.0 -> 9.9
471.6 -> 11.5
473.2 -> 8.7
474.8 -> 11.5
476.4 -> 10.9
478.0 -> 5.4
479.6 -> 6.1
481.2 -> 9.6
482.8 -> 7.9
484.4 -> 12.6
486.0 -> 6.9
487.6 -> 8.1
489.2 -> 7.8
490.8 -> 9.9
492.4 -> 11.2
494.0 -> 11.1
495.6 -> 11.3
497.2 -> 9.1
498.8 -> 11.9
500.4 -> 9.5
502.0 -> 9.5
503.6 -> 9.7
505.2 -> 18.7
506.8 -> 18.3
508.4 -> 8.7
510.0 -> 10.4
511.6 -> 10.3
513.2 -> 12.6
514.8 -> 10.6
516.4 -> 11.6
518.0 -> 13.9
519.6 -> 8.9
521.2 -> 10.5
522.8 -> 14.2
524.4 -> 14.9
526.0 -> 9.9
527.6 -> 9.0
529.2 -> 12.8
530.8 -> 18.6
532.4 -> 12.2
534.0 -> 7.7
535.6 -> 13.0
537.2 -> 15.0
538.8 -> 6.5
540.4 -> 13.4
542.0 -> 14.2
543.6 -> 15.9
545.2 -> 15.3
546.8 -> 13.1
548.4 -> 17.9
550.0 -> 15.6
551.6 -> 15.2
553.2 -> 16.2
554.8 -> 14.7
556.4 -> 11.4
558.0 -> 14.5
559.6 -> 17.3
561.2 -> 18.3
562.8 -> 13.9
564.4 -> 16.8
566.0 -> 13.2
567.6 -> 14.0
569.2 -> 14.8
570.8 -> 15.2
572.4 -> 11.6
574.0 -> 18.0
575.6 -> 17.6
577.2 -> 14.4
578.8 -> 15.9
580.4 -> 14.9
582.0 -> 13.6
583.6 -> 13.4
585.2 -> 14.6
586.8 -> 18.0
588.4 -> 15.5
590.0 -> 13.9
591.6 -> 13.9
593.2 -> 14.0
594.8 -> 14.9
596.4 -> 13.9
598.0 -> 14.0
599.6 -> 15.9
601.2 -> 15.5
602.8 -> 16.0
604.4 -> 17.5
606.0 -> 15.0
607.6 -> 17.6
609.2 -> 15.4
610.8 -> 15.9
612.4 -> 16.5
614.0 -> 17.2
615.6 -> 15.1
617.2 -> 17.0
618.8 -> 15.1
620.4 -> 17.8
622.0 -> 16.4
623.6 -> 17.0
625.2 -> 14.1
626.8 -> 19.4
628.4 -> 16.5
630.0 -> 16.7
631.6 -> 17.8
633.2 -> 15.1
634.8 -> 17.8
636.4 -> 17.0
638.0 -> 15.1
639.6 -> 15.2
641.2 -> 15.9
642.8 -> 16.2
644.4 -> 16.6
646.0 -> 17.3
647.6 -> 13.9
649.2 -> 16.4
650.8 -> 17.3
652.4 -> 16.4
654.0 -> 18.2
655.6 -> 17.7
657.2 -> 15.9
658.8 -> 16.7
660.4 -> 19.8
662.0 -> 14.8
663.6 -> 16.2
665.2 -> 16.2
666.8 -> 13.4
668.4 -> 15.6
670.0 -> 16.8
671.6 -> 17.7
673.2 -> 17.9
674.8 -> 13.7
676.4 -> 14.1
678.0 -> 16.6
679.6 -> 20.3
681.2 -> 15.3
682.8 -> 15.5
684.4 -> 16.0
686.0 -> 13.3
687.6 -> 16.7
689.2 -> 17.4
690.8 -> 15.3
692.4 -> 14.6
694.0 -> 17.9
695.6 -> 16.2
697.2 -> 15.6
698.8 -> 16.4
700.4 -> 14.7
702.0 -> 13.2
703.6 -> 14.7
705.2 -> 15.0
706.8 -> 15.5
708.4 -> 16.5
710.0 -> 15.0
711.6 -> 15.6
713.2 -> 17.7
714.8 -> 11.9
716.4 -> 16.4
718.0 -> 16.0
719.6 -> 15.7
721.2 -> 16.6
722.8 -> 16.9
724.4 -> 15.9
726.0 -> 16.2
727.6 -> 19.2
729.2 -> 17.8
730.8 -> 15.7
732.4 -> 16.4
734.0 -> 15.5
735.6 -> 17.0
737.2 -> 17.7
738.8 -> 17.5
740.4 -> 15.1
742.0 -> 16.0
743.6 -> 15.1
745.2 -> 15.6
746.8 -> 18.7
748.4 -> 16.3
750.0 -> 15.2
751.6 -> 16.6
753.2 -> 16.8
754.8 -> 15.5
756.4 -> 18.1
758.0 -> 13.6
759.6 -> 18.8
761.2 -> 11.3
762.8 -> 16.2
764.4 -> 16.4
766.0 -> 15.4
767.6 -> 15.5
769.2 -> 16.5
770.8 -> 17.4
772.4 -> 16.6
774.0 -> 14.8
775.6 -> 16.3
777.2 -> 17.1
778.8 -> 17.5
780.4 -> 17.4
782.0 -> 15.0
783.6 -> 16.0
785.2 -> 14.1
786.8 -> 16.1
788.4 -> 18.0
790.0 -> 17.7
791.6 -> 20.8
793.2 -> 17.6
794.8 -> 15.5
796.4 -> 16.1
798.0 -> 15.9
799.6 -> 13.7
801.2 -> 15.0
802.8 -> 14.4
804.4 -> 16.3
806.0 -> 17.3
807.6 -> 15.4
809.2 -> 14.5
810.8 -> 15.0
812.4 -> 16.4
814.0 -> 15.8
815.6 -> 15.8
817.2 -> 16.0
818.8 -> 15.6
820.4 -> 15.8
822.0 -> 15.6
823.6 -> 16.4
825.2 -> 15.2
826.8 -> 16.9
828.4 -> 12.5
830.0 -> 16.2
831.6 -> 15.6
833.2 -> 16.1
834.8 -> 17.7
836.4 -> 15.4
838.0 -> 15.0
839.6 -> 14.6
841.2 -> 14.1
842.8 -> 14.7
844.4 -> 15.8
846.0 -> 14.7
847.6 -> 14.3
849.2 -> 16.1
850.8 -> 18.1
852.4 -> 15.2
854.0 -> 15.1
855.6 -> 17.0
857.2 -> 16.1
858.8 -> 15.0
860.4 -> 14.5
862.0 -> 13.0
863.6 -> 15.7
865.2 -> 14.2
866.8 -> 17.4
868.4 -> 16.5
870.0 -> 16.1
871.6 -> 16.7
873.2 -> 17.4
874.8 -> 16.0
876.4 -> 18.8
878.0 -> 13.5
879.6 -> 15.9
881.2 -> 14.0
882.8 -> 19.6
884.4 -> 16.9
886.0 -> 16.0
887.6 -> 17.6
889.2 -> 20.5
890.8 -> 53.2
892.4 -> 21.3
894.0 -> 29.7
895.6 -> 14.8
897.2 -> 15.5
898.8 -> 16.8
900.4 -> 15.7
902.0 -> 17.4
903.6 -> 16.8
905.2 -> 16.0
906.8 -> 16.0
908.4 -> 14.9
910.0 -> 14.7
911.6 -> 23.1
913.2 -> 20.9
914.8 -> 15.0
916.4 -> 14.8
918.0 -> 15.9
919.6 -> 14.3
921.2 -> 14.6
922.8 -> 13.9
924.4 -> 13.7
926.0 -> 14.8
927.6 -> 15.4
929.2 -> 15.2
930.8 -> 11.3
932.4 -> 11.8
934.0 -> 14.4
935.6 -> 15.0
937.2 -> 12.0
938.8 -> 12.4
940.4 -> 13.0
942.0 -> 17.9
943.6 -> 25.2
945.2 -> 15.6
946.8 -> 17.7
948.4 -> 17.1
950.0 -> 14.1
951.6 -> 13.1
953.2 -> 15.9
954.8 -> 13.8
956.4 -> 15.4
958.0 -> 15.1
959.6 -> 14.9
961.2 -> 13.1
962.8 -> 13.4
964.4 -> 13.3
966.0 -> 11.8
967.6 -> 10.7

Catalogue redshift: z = 0.36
